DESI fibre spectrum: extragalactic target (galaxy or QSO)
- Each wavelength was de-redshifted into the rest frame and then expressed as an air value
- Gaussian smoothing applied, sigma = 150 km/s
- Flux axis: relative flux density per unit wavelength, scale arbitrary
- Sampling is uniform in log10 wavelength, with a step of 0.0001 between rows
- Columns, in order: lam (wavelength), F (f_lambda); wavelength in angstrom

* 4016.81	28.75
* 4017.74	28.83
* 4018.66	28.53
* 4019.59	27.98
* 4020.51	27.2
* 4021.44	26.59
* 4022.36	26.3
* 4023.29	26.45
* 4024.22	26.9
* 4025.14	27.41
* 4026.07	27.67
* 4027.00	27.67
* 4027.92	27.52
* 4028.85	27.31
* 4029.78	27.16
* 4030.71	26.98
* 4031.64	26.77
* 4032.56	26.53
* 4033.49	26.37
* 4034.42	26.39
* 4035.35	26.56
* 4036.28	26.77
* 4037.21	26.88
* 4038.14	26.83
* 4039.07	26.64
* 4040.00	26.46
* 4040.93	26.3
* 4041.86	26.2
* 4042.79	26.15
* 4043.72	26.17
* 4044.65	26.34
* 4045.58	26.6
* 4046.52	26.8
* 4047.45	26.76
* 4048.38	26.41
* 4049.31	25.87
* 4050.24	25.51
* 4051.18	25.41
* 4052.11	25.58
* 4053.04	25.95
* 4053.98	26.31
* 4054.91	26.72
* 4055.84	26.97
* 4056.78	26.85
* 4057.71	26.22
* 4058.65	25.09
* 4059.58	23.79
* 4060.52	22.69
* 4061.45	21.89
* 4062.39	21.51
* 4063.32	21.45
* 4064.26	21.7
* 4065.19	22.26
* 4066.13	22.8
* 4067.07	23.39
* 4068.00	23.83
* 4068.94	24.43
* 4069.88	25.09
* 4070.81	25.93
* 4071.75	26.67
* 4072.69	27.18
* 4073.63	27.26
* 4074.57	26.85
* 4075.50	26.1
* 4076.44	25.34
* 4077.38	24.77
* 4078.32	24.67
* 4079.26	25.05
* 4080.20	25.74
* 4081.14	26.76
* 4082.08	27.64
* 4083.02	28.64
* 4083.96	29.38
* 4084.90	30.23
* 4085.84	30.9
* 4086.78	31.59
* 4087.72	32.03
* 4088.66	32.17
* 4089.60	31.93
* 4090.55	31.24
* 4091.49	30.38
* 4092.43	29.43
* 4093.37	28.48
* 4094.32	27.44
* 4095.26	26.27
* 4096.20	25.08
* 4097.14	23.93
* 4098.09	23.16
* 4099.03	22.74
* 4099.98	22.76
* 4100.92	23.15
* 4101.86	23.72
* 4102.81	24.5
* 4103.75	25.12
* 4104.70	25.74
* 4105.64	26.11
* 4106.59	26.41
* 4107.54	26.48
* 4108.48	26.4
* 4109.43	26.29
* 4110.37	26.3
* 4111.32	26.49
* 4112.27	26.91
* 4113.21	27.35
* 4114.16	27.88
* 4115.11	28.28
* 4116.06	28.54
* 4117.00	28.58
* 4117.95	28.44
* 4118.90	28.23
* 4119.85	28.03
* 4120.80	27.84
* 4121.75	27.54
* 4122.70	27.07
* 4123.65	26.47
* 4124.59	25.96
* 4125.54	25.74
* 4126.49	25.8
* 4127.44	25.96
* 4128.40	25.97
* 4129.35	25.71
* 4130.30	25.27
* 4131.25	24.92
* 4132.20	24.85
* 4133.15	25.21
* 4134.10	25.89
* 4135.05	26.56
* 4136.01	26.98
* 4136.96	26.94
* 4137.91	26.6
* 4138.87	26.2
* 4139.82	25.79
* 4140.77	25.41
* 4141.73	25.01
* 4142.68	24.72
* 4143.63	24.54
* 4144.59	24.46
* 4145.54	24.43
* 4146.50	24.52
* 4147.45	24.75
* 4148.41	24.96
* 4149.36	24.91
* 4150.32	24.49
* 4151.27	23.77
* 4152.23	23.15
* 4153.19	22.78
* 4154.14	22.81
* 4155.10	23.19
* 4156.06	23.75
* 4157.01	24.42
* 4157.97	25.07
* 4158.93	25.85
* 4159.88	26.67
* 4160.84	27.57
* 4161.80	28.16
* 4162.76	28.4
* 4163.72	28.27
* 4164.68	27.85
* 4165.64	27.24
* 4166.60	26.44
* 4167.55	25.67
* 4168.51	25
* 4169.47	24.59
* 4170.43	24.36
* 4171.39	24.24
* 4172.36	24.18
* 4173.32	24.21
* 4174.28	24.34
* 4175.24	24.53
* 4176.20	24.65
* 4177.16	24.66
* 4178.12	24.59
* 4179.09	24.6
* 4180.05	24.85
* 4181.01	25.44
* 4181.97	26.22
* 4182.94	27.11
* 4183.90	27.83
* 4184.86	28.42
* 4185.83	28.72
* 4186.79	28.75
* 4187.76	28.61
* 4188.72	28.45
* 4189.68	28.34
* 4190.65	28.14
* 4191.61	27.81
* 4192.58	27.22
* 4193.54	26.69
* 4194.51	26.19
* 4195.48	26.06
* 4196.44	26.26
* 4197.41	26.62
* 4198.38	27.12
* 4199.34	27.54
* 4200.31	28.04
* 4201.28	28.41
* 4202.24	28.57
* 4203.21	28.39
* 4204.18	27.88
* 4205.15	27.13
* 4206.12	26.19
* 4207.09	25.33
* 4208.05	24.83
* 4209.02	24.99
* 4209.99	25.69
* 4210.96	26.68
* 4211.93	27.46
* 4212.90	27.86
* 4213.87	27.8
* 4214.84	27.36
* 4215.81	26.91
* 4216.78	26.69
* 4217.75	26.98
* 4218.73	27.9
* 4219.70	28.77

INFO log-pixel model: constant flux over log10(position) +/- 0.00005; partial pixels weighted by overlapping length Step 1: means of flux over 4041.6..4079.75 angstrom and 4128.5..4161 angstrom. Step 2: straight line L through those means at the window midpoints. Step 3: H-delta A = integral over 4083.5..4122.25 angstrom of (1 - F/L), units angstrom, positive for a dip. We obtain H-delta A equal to -3.5 angstrom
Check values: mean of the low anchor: 25.2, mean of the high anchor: 25.1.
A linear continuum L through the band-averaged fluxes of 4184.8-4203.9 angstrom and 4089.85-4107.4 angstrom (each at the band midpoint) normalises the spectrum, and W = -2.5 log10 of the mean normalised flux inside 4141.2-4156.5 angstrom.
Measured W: 0.116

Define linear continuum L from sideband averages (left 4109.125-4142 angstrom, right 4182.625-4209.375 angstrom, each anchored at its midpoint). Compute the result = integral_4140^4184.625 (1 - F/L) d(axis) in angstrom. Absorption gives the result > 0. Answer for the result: 3.0 angstrom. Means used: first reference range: 26.6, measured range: 25.2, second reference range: 27.4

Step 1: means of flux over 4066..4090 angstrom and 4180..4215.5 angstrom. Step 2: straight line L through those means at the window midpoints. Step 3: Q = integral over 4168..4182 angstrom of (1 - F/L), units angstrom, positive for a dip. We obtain 1.3 angstrom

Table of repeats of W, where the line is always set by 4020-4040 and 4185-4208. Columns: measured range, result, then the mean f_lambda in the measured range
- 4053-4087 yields 0.06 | 25.6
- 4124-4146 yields 0.07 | 25.6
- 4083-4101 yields -0.04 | 28.1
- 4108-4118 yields -0.01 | 27.4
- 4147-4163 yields 0.10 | 24.9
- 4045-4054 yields 0.04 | 26.1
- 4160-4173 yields 0.04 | 26.3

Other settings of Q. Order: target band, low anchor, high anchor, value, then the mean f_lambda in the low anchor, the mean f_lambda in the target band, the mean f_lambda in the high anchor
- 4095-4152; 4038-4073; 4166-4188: -0.7 angstrom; 25.2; 25.8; 25.7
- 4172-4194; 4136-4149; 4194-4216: -0.1 angstrom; 25.3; 26.5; 26.9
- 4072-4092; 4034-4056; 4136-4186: -1.8 angstrom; 26.4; 28.4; 25.4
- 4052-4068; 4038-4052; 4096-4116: 1.2 angstrom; 26.3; 24.1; 25.5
